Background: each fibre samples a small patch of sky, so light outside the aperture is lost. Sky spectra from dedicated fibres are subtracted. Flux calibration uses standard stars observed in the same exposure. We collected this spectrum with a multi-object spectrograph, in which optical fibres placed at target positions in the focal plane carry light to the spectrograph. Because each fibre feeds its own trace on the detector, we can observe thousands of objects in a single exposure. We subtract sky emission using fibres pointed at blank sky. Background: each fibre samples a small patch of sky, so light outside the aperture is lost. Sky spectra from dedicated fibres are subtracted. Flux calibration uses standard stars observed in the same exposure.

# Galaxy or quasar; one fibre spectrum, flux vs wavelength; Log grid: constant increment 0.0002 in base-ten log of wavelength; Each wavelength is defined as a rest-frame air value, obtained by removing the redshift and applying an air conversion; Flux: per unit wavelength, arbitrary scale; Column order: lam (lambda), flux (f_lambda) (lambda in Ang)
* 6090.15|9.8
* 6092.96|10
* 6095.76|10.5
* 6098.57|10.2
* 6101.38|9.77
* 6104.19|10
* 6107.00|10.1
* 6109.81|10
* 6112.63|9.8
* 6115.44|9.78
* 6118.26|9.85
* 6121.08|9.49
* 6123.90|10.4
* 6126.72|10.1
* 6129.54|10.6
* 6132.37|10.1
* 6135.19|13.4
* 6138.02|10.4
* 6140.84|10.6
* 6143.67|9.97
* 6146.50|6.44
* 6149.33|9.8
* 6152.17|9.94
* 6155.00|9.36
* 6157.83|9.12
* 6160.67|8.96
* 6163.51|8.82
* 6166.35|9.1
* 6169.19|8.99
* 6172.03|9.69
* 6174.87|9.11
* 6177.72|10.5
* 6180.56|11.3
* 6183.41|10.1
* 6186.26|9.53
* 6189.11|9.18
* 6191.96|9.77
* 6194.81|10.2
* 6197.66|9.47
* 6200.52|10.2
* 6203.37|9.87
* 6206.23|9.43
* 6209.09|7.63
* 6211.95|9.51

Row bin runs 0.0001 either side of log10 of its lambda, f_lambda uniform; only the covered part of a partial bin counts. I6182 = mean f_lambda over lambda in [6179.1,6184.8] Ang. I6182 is 10.7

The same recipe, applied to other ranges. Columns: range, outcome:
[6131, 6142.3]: 11.1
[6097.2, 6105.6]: 9.99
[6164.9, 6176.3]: 9.22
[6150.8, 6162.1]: 9.34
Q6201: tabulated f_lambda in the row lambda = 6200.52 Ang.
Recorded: 10.2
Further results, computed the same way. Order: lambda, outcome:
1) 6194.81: 10.2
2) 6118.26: 9.85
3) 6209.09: 7.63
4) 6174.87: 9.11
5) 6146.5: 6.44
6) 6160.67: 8.96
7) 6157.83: 9.12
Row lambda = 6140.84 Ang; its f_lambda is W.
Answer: 10.6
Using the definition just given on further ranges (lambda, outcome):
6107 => 10.1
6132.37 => 10.1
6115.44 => 9.78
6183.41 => 10.1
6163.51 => 8.82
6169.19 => 8.99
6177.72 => 10.5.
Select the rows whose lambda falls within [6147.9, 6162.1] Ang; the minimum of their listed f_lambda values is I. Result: 8.96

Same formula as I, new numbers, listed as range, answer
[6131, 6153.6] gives 6.44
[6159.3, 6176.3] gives 8.82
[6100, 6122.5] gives 9.49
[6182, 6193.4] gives 9.18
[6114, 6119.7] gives 9.78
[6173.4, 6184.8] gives 9.11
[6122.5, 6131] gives 10.1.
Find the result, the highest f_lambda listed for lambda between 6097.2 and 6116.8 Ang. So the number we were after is 10.2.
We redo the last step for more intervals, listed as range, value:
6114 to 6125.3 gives 10.4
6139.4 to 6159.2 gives 10.6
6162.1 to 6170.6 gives 9.1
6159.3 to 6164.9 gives 8.96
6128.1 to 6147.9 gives 13.4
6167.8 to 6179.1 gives 10.5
